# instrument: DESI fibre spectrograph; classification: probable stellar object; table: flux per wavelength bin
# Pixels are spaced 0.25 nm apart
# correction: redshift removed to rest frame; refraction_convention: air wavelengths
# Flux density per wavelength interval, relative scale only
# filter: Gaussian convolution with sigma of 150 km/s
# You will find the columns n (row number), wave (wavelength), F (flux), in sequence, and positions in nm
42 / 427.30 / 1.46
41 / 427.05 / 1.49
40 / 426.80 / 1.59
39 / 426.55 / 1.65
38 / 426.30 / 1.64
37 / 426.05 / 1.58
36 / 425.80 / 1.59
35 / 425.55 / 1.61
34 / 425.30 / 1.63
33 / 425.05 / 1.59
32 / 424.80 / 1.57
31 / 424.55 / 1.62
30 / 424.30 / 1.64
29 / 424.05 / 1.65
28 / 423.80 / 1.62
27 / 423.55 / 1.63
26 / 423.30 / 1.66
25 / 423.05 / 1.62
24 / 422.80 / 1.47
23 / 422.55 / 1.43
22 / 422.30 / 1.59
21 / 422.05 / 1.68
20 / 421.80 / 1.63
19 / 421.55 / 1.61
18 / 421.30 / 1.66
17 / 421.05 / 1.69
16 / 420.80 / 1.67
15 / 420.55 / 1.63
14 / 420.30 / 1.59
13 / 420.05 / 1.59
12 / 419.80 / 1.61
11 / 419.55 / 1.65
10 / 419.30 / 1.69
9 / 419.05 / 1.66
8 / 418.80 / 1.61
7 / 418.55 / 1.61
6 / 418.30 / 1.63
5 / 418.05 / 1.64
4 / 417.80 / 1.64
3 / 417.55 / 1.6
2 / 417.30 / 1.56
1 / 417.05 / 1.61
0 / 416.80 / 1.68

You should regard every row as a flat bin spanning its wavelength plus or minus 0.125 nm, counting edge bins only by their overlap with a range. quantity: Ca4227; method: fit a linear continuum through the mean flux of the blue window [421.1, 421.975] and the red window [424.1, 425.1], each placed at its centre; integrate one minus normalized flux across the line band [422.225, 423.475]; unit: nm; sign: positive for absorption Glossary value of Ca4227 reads 0.06 nm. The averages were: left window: 1.64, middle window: 1.56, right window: 1.61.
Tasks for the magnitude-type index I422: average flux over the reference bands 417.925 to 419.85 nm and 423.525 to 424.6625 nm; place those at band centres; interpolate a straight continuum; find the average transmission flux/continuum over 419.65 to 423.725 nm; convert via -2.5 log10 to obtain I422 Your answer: 0.017 mag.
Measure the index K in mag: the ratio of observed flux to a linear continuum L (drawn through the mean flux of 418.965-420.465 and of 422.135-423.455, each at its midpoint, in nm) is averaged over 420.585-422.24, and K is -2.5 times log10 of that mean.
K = -0.04 mag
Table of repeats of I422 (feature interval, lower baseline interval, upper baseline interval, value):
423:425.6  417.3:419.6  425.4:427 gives -0.007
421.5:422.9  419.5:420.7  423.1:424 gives 0.040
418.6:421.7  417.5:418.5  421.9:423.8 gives -0.019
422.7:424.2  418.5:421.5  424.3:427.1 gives 0.003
